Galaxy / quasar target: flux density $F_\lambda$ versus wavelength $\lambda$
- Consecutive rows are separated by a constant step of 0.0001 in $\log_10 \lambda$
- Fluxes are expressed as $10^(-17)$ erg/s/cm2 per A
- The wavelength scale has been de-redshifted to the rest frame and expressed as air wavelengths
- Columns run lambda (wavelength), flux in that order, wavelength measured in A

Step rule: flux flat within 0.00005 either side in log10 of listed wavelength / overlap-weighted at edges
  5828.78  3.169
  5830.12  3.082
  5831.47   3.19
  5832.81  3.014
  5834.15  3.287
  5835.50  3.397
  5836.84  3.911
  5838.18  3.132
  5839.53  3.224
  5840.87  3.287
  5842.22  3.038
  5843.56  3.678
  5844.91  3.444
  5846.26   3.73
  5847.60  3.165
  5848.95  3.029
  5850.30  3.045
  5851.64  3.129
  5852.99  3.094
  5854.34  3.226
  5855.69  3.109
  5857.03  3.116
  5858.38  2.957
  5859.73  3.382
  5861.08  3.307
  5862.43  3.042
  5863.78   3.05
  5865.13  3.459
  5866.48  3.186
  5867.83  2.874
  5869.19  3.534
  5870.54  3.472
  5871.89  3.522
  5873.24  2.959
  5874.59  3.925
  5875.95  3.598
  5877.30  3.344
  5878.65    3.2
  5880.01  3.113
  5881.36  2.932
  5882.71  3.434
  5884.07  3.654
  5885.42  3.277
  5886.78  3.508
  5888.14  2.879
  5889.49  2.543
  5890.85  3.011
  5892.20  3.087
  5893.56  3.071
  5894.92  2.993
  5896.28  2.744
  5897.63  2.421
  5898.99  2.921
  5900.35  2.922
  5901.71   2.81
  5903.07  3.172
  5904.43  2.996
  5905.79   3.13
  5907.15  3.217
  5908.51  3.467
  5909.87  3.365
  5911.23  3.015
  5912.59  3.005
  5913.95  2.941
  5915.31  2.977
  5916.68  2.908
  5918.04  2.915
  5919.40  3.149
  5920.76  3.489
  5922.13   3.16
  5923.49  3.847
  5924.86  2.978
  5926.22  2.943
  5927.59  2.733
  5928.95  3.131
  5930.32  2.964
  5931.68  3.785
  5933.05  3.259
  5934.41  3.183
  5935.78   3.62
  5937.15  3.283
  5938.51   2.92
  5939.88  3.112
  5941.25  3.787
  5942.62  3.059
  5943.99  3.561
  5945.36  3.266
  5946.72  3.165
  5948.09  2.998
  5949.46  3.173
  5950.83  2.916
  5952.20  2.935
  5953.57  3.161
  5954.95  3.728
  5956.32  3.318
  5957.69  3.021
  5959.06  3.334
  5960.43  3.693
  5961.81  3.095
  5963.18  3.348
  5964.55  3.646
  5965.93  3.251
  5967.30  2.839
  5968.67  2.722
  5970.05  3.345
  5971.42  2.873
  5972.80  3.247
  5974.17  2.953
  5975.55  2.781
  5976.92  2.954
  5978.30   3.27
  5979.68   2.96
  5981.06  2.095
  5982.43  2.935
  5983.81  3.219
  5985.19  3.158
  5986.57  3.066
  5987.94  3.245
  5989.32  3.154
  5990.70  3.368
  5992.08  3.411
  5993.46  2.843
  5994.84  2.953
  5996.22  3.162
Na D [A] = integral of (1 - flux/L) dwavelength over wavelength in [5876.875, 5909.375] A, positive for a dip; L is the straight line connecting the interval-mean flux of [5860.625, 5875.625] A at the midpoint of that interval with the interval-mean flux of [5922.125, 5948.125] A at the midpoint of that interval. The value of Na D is 2.1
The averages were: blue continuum 3.31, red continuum 3.25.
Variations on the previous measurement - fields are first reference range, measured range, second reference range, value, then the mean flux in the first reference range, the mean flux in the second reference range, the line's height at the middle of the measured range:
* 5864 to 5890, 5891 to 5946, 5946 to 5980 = 1.50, 3.29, 3.15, 3.22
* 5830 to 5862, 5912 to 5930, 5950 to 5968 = 0.90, 3.25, 3.25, 3.25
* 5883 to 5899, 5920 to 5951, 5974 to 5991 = -2.29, 3.02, 3.01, 3.01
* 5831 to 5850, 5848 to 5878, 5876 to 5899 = -0.36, 3.32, 3.09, 3.21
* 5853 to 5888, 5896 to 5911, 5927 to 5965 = 1.13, 3.28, 3.26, 3.27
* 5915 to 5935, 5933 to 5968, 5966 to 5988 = -2.08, 3.16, 2.98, 3.07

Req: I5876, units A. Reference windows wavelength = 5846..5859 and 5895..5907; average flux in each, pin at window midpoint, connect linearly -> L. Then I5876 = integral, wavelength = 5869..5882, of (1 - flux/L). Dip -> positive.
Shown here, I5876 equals -1.4 A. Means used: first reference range 3.14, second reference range 2.91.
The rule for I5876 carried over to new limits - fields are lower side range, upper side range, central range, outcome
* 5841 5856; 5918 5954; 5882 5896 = 0.4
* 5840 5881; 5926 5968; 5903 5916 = 0.5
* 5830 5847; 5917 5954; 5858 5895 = 0.7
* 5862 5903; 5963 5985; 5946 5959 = -0.5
